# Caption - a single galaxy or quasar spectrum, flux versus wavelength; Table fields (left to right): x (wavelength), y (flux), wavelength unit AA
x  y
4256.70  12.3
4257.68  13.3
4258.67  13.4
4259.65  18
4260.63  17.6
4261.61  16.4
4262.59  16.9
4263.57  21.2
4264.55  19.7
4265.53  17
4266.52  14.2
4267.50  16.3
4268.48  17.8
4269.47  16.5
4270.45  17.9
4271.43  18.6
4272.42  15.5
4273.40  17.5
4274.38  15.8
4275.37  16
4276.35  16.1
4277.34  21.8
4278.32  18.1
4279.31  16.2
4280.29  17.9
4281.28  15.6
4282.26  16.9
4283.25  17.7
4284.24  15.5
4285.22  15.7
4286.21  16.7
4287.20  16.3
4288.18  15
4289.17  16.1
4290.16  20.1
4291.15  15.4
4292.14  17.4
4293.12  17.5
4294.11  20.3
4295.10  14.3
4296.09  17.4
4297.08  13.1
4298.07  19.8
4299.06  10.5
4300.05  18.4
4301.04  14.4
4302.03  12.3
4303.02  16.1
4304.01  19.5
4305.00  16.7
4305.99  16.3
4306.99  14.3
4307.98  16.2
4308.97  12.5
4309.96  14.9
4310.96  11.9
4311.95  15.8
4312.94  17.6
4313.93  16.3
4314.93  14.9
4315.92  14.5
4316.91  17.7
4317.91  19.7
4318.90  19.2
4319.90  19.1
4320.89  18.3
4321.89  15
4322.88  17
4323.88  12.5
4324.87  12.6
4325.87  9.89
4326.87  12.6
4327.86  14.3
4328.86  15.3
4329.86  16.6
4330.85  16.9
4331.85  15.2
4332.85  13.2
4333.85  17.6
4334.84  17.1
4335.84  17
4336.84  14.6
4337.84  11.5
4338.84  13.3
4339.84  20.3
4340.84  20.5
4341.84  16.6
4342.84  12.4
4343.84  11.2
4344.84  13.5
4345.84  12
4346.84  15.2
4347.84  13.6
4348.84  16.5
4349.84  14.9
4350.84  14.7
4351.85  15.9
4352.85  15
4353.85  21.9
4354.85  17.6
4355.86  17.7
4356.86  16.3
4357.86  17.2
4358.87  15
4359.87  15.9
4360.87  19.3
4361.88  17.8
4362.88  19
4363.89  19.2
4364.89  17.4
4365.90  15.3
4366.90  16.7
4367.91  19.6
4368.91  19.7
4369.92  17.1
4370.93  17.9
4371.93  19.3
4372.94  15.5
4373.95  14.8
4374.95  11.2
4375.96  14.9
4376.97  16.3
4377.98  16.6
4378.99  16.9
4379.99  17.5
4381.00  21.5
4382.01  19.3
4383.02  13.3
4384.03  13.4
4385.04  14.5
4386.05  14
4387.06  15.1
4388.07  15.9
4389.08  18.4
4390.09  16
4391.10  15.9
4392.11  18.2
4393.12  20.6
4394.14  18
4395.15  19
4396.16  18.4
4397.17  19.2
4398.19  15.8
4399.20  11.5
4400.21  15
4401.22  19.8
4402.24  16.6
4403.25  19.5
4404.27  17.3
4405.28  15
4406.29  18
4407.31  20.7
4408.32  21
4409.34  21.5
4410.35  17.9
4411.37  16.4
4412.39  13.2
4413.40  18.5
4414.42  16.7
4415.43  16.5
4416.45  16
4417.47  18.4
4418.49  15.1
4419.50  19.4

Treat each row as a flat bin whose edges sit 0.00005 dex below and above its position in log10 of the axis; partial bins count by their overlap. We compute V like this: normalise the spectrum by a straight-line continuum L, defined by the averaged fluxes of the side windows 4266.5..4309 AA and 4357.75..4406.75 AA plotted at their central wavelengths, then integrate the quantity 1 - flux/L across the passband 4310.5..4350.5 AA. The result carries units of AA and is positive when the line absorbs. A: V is 3.3 AA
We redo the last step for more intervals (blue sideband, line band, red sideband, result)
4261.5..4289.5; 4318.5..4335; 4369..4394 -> 1.36 AA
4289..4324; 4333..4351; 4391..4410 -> 1.90 AA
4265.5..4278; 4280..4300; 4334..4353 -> 0.04 AA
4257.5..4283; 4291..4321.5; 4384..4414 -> 1.59 AA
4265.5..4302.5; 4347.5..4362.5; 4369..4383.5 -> -0.02 AA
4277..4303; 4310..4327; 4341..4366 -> 0.76 AA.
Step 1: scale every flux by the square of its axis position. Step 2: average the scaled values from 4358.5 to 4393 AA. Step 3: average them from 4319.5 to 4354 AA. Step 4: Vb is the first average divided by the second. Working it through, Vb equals 1.1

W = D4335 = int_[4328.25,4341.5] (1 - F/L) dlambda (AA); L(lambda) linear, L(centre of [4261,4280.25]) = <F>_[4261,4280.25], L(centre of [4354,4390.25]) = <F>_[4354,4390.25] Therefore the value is 0.7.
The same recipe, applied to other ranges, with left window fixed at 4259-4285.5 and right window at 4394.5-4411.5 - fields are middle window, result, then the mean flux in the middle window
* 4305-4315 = 1.3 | 15.1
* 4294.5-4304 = 1.0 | 15.4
